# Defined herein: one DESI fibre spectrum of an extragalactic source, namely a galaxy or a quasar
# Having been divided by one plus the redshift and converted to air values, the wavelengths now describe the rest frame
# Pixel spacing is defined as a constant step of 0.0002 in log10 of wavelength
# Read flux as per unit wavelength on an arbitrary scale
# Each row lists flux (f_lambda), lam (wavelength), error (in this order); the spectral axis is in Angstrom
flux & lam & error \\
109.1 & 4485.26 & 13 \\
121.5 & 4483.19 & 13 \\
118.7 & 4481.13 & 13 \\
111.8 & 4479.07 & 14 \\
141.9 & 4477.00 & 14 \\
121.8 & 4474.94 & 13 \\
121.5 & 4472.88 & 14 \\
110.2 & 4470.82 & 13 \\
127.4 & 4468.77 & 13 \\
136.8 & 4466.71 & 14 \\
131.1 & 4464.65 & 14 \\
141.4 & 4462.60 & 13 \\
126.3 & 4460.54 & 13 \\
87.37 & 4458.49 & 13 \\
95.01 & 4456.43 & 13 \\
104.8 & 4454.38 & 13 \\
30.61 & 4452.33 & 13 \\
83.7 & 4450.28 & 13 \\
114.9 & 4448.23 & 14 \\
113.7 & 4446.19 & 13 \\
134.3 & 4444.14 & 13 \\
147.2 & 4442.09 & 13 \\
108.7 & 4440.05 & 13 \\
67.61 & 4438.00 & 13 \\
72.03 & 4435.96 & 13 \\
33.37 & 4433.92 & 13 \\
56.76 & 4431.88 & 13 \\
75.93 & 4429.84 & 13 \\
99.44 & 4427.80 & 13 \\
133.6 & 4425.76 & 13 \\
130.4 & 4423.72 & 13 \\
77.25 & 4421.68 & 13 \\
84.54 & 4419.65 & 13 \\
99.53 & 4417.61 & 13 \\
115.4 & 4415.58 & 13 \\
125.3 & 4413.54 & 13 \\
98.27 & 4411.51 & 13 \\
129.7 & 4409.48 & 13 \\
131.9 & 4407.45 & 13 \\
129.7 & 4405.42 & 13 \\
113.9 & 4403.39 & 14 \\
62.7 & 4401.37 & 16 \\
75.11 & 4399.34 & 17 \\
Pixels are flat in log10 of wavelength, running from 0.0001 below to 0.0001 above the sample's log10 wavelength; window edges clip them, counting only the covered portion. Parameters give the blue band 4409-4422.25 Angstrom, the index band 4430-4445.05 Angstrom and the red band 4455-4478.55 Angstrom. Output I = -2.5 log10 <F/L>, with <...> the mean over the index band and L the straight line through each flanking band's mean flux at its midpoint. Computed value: 0.27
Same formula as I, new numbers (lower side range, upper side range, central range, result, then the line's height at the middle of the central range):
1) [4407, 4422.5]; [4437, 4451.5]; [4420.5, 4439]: 0.29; 108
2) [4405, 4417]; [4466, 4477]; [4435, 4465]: 0.19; 123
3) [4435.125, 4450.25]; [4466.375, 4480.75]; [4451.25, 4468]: 0.10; 116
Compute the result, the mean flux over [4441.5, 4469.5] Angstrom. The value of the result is 112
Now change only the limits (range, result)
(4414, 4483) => 105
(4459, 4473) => 127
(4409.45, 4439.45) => 92.2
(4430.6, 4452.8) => 88.9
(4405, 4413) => 122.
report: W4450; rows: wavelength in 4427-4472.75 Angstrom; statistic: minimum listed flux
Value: 30.61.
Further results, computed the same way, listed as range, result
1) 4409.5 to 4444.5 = 33.37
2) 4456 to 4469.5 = 87.37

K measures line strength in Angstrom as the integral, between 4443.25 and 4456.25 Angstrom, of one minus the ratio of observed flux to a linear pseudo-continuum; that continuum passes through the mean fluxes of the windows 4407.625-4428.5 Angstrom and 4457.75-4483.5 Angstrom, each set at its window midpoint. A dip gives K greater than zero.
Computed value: 2.4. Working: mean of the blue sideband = 110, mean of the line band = 96.5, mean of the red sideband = 123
